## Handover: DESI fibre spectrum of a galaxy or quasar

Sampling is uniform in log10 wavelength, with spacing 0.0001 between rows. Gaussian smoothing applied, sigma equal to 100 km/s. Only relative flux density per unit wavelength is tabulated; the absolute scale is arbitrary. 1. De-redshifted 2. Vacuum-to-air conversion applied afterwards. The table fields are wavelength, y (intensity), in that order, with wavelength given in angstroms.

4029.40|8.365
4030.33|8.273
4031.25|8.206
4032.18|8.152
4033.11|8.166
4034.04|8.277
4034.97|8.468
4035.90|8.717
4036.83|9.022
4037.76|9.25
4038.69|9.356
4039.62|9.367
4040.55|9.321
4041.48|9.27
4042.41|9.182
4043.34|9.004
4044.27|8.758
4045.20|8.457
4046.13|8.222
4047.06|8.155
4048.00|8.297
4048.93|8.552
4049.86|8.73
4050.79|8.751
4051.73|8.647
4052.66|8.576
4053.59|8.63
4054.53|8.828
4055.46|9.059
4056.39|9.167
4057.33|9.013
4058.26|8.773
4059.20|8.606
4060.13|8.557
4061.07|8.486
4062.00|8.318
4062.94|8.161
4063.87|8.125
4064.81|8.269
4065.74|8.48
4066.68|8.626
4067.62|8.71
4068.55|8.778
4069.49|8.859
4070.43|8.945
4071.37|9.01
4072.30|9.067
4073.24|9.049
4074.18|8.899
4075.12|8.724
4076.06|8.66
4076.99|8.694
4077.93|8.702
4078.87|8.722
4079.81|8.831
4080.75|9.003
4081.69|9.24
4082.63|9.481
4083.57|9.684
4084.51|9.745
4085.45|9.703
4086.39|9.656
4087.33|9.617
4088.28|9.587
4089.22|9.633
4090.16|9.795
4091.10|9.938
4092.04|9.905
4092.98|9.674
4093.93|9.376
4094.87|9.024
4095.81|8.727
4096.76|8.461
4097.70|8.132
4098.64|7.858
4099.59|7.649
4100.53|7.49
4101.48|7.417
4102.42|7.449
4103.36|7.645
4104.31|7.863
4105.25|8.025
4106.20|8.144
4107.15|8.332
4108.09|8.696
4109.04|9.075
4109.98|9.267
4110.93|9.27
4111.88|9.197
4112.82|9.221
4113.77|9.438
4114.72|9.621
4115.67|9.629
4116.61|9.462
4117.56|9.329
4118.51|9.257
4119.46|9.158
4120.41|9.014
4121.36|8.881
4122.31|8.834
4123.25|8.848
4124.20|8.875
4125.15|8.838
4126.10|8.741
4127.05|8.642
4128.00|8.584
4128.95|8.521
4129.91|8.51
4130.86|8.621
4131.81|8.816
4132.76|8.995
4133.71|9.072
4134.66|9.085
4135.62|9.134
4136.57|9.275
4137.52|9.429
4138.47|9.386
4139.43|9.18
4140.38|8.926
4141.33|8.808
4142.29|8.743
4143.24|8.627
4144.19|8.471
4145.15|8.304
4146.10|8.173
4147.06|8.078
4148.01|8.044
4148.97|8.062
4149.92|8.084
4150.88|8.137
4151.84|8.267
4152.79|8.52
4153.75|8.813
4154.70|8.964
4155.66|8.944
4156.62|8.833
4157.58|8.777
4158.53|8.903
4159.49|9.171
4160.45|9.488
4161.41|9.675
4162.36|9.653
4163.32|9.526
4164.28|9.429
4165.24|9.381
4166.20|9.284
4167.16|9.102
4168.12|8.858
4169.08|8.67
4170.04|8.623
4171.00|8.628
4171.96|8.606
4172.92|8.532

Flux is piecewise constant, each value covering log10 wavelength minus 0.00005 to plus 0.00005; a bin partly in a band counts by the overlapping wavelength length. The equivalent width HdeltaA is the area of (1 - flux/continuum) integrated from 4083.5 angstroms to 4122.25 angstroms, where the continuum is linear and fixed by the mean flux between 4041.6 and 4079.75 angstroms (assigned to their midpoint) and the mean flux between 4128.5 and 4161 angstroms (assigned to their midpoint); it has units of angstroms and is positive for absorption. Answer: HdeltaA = -1.02 angstroms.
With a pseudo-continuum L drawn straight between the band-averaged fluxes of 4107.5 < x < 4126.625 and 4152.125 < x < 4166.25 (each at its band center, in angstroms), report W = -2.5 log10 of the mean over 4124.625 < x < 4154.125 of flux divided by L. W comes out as 0.06 mag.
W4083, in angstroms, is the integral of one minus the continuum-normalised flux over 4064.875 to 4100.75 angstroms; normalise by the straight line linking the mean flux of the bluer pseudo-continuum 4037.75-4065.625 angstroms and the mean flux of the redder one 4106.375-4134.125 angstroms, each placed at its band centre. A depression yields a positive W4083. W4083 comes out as -0.68 angstroms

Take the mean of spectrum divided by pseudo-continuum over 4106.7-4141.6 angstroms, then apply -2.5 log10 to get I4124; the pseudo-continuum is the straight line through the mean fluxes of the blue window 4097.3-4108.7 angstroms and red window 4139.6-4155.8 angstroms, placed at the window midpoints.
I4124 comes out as -0.11 mag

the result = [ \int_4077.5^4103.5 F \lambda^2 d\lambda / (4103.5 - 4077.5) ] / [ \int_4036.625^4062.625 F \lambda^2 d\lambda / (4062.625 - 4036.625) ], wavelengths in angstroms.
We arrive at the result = 1.0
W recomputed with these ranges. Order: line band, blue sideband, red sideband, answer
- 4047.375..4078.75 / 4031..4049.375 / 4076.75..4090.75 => 0.04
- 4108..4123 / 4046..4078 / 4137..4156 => -0.07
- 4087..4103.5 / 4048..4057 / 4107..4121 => 0.04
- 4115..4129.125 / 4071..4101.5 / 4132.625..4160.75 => -0.02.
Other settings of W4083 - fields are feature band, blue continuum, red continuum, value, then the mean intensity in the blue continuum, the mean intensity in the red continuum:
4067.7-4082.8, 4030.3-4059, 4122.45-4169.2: -0.22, 8.74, 8.84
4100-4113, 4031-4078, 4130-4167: 0.68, 8.71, 8.87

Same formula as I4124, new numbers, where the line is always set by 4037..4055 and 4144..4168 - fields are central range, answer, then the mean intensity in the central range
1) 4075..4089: -0.05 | 9.22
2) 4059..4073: 0.03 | 8.61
